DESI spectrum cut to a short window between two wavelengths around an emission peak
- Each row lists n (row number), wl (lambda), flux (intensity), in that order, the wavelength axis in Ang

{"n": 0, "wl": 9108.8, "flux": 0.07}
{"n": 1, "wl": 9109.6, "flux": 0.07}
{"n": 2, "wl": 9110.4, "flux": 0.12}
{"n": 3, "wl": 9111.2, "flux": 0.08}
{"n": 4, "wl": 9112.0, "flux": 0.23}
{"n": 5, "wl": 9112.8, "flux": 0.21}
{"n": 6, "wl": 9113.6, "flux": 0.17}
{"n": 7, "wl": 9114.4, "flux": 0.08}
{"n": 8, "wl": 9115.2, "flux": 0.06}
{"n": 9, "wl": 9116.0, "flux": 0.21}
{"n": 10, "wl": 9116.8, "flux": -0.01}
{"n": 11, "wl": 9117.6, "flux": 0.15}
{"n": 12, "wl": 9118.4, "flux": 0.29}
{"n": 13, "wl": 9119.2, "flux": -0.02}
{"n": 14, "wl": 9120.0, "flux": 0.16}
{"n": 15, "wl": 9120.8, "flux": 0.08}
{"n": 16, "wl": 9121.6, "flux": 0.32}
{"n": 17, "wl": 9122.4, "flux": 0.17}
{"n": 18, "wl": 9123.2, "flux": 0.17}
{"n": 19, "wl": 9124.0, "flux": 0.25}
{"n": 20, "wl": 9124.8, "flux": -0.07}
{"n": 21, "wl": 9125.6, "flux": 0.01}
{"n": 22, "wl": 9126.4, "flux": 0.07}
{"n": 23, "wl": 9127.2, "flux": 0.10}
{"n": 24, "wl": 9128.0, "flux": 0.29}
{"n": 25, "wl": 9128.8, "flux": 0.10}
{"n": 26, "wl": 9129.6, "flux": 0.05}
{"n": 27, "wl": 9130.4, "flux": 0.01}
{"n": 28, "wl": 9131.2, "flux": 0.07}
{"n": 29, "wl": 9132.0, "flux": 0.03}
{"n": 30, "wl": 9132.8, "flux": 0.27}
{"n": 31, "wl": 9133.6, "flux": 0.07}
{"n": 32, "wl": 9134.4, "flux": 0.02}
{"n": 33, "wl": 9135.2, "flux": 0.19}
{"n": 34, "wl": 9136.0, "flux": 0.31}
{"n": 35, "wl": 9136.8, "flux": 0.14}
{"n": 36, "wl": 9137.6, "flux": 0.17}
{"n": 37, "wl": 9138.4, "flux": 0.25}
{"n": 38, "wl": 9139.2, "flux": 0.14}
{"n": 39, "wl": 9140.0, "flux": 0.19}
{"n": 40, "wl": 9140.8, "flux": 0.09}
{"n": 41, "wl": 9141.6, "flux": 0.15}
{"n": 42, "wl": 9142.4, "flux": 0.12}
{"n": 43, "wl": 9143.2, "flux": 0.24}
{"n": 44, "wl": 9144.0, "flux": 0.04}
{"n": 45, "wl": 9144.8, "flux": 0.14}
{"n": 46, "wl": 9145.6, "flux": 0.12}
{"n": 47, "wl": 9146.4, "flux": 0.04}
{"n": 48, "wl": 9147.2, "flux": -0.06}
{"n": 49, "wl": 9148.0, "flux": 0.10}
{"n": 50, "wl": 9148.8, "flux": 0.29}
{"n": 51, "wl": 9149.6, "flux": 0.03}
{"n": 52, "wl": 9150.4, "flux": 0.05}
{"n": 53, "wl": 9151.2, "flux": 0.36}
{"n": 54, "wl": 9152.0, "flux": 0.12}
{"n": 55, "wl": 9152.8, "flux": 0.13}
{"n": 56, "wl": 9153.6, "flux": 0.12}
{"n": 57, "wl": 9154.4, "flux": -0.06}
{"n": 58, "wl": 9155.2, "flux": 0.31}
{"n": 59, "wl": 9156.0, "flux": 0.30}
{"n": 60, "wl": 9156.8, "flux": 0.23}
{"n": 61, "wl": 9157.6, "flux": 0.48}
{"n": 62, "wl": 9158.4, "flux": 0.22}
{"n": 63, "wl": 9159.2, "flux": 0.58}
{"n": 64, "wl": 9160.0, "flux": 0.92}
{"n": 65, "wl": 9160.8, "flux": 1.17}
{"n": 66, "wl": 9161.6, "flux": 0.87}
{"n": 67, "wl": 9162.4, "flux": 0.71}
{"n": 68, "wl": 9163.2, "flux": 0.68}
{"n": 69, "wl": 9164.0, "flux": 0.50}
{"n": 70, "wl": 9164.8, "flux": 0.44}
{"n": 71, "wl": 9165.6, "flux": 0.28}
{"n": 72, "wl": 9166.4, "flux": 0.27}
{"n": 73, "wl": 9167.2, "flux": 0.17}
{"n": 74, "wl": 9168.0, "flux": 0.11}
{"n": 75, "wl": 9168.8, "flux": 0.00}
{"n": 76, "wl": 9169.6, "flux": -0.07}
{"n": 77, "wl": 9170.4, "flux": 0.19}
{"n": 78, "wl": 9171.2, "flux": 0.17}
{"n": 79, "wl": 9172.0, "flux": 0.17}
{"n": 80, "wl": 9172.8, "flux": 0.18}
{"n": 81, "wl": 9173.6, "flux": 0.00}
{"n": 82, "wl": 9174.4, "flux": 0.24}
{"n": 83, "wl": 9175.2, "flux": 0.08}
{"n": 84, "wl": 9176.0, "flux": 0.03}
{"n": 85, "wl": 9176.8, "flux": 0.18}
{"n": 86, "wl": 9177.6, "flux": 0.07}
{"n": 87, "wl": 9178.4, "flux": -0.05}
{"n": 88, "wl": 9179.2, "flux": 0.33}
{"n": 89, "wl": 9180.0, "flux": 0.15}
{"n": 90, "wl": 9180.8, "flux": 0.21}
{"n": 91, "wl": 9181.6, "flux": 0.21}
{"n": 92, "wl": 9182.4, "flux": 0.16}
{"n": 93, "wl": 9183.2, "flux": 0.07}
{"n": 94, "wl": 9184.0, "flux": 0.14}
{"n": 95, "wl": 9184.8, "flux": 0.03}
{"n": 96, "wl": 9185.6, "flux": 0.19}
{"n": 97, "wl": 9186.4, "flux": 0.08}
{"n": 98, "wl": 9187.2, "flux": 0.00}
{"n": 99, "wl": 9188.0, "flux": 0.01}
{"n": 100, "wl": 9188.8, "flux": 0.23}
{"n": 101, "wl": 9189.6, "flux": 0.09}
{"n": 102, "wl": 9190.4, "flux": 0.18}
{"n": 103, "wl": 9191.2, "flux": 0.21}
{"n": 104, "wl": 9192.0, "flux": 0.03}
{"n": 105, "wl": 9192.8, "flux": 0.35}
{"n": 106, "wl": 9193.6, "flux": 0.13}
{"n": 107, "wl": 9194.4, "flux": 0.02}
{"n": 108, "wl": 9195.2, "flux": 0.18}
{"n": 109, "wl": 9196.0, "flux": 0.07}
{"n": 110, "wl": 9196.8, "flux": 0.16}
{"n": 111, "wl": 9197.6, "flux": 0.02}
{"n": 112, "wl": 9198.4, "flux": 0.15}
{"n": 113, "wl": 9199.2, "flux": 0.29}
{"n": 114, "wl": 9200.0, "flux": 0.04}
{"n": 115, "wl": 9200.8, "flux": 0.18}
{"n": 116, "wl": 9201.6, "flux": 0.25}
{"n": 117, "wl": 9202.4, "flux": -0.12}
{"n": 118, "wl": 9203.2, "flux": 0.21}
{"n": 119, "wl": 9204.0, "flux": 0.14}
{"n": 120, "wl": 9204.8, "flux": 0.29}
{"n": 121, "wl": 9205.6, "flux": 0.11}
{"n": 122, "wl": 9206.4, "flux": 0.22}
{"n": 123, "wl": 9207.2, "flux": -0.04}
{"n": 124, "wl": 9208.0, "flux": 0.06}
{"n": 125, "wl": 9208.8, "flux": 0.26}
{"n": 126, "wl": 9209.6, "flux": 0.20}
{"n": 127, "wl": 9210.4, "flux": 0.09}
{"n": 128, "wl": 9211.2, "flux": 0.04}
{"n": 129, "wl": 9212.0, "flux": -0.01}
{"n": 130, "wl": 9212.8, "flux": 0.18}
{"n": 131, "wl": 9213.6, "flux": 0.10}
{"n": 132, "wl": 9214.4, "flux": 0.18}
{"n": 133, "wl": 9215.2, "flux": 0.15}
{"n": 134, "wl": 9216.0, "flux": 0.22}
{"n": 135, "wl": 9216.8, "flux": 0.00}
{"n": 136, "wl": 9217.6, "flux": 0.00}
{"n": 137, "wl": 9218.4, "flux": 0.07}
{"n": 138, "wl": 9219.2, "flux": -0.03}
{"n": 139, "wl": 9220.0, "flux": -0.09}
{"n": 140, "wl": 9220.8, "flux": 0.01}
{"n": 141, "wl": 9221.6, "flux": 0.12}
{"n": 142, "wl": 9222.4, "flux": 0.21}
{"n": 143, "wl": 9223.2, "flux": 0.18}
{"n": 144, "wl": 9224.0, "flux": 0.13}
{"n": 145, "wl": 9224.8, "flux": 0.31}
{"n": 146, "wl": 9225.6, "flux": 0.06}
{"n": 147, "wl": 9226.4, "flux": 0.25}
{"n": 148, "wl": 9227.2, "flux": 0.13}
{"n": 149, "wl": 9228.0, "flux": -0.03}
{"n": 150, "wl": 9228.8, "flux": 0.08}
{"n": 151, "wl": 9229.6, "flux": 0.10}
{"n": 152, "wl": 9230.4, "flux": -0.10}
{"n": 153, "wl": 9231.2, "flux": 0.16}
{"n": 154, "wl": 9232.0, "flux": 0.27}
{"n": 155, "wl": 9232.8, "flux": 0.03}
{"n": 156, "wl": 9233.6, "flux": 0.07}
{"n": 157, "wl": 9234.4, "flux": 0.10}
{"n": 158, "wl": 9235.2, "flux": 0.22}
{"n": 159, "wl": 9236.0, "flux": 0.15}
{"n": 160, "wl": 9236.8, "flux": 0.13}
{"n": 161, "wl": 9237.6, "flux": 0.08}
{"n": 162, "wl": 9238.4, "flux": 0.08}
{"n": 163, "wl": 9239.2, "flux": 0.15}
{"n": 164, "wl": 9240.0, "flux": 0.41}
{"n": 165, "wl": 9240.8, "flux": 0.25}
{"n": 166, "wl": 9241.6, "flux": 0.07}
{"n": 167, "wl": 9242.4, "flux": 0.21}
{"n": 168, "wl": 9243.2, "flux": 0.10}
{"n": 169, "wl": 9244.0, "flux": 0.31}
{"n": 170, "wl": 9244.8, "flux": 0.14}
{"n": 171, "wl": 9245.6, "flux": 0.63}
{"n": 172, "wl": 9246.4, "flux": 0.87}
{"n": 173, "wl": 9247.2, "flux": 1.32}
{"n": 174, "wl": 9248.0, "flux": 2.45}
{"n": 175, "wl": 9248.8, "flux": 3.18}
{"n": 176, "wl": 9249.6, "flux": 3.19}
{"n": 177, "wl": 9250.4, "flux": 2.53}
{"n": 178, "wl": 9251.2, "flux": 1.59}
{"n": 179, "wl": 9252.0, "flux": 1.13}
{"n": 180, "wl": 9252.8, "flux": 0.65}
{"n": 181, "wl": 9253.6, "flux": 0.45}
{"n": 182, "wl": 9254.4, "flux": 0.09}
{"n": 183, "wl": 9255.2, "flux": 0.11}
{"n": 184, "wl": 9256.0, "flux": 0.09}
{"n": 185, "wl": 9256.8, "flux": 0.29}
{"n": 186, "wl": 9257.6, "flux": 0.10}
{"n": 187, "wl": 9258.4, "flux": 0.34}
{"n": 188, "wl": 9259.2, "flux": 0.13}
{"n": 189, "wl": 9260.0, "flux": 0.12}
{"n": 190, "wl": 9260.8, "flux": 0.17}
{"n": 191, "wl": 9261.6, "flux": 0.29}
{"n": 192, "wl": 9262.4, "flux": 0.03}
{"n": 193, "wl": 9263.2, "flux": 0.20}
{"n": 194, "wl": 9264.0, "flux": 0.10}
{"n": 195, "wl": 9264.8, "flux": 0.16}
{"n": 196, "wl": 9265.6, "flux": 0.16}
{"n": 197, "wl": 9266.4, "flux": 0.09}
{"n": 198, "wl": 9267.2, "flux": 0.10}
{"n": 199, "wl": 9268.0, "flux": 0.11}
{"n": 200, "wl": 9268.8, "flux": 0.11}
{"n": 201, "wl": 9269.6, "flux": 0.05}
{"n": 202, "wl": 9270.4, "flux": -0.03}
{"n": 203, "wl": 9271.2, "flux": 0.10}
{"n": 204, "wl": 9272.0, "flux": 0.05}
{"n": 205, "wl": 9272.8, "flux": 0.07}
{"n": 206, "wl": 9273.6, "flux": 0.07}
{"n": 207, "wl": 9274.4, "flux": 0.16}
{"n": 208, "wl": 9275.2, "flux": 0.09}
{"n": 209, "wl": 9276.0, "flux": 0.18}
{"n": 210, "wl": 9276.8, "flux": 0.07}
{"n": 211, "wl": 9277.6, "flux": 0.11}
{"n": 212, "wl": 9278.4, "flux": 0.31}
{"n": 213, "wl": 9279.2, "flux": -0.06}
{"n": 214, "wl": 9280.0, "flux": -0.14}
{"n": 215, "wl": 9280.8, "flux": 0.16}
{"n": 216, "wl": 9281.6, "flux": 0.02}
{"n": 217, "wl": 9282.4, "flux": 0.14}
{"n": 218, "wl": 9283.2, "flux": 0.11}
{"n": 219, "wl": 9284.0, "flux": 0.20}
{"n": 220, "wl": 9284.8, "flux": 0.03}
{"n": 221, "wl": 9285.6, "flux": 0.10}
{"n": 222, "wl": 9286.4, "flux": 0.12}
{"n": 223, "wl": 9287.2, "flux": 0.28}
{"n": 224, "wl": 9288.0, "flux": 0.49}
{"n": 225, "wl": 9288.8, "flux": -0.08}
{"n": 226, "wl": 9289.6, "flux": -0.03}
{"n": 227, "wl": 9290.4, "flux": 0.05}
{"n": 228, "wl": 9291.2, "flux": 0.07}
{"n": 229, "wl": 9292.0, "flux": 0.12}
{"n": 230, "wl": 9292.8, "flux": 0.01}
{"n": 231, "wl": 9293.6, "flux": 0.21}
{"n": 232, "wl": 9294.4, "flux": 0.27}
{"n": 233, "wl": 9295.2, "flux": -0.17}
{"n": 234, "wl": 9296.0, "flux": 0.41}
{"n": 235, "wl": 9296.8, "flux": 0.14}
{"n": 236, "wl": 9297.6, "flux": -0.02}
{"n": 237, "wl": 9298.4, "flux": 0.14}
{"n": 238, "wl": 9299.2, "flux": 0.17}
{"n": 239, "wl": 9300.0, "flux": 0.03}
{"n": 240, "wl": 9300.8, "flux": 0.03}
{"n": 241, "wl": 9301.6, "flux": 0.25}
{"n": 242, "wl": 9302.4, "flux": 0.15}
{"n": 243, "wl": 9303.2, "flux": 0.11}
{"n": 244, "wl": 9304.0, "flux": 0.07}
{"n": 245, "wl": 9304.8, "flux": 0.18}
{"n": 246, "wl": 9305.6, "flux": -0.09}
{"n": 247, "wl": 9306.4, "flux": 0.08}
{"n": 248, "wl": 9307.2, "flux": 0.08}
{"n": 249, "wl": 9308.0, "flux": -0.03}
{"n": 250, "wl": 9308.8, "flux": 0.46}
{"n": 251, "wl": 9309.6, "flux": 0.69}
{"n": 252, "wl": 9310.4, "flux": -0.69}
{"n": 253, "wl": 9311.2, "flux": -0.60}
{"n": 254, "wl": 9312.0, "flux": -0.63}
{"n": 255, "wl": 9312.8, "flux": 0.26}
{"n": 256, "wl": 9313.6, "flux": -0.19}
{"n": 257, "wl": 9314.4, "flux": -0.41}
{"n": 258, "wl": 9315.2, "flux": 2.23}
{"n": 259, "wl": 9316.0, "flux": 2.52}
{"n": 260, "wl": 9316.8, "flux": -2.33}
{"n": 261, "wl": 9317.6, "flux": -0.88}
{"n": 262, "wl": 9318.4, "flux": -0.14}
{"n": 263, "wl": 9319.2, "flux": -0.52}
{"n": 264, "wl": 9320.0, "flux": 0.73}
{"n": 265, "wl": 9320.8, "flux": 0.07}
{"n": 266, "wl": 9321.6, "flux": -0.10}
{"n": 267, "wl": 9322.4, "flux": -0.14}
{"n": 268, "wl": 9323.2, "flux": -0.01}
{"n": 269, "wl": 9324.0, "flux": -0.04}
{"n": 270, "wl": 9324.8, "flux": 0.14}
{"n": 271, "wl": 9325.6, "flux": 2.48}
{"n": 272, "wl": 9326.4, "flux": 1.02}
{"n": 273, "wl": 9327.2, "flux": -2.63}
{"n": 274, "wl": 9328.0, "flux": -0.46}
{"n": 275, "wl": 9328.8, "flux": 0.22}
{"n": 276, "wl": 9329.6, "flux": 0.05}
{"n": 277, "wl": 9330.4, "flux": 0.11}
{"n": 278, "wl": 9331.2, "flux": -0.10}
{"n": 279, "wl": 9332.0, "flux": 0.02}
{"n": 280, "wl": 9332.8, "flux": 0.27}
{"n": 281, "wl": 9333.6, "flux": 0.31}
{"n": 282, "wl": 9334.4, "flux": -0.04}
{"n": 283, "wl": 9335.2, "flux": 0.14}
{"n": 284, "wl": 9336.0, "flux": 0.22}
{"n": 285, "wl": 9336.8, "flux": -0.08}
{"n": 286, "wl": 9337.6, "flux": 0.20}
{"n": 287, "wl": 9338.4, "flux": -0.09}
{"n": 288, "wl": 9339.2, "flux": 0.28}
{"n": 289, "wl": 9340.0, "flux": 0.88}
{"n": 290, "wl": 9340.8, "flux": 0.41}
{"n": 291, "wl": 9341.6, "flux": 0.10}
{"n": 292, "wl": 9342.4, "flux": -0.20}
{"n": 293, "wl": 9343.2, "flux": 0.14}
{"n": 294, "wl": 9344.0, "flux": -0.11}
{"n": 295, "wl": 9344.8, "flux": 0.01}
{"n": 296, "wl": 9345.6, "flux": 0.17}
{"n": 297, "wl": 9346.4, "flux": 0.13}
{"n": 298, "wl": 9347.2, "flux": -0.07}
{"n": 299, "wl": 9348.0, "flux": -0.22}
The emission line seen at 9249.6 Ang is [O III] 5007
